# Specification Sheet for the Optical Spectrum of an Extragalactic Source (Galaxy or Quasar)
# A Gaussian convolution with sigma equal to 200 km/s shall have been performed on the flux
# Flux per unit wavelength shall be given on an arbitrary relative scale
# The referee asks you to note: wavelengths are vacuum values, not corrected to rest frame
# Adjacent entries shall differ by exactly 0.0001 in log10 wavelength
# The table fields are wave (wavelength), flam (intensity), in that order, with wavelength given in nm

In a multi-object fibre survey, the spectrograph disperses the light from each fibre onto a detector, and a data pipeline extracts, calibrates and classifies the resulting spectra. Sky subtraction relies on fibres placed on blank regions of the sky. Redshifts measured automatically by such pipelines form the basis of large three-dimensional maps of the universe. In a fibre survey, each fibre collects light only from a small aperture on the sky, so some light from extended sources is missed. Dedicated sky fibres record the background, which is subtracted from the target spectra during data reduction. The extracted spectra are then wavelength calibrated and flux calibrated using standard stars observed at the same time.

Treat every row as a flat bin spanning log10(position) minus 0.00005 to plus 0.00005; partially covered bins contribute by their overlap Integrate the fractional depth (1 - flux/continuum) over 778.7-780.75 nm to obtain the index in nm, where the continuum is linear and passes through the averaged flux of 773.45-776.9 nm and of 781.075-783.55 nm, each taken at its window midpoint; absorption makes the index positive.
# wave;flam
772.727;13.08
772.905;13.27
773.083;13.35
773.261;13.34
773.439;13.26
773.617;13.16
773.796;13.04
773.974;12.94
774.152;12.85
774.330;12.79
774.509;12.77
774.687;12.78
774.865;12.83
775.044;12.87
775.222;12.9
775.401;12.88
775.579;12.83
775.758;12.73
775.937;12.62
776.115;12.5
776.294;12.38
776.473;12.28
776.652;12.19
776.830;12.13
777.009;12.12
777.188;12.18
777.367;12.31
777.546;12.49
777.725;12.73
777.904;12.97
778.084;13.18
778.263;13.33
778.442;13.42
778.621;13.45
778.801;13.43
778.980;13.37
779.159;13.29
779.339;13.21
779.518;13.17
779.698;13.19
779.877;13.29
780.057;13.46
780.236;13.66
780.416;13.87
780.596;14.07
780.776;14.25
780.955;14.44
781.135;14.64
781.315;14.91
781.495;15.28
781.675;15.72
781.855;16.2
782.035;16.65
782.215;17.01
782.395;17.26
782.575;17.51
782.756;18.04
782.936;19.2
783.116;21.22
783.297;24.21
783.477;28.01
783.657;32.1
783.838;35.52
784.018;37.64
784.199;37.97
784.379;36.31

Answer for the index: 0.35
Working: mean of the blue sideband 12.7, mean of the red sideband 18.3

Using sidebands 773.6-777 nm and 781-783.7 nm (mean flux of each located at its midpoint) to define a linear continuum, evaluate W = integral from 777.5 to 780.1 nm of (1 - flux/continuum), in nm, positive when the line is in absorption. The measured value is 0.42 nm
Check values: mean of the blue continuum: 12.7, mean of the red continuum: 18.9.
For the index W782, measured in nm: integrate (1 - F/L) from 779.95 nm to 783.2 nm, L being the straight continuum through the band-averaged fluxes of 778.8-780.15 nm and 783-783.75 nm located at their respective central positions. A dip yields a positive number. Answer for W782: 0.67 nm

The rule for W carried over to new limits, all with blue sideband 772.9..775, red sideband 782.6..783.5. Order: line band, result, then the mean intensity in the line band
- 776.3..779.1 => 0.626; 12.8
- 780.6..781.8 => 0.293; 14.9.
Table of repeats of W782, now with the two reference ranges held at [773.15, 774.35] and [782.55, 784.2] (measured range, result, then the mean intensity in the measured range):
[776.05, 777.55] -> 0.44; 12.3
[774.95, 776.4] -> 0.28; 12.7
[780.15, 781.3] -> 0.44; 14.2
